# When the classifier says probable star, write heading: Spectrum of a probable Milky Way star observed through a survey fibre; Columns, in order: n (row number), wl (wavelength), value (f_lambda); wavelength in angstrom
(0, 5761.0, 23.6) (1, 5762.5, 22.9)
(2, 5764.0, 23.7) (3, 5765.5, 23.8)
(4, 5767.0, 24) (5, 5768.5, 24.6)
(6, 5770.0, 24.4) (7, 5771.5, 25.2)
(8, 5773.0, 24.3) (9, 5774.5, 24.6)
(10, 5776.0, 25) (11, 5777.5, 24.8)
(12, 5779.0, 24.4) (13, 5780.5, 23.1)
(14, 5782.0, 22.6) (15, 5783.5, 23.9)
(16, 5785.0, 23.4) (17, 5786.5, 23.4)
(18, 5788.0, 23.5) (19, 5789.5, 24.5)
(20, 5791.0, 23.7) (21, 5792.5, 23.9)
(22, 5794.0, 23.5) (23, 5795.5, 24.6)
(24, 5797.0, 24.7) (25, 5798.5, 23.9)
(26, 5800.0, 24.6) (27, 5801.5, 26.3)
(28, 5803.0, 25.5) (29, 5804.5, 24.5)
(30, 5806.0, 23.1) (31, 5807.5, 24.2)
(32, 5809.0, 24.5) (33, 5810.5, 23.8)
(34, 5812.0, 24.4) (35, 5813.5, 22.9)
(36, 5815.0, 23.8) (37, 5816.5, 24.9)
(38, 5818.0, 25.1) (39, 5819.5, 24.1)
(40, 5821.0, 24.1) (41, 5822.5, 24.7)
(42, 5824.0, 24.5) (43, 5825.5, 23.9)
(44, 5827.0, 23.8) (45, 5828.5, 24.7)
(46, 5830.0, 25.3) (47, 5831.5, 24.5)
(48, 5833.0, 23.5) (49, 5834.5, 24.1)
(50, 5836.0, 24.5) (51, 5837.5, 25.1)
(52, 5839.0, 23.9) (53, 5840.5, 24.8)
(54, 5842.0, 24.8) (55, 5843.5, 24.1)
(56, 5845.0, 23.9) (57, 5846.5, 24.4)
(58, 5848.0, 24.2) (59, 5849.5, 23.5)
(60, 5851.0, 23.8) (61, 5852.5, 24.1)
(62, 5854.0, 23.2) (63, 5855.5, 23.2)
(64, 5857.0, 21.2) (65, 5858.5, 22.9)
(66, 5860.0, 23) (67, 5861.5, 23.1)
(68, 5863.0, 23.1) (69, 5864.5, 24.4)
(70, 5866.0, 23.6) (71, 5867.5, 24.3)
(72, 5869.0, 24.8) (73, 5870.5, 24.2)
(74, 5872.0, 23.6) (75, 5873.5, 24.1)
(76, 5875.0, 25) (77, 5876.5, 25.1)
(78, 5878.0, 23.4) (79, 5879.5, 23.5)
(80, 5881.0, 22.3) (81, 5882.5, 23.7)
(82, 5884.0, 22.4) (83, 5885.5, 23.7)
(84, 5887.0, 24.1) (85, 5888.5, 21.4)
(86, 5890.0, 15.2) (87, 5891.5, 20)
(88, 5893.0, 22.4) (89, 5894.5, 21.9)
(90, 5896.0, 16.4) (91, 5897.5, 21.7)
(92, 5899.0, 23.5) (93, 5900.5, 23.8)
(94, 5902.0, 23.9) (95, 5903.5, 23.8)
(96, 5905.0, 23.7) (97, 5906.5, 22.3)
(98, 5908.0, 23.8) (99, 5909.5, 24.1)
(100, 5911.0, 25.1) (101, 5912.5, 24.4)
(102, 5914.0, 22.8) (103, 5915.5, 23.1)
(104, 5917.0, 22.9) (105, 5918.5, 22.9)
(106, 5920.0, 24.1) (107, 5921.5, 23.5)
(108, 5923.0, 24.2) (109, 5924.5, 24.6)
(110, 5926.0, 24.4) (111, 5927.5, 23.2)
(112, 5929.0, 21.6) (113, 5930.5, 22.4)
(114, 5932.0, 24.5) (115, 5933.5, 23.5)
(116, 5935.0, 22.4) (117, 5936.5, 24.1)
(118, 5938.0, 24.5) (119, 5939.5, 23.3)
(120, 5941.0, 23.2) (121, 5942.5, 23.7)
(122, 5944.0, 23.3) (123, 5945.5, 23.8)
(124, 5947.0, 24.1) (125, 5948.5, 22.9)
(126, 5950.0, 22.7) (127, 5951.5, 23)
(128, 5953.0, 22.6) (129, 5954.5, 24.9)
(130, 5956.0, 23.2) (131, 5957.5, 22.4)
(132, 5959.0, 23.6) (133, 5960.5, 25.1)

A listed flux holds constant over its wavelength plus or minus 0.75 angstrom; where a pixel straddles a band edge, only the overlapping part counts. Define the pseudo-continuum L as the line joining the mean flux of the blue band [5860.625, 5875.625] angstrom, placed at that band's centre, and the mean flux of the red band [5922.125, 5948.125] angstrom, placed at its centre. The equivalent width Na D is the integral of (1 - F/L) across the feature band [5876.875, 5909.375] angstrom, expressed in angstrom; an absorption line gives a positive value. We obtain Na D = 2.1 angstrom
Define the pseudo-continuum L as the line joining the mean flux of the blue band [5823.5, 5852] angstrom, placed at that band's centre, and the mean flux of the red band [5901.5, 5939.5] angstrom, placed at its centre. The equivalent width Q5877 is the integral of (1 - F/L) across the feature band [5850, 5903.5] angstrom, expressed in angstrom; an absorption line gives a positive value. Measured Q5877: 2.41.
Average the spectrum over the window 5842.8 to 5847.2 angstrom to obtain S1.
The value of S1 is 24.1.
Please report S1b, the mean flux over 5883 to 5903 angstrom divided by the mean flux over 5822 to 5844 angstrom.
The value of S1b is 0.89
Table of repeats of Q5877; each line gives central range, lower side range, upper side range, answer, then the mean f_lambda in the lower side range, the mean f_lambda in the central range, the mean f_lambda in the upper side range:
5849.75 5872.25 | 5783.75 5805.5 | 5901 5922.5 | 0.4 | 24.3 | 23.5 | 23.6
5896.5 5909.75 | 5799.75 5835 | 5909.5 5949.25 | 0.3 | 24.4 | 23.2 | 23.6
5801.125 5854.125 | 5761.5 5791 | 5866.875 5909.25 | -1.9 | 24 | 24.3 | 22.8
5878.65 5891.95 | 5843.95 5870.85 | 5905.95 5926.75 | 1.0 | 23.6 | 21.9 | 23.7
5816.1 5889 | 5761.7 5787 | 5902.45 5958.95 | -0.5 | 24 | 23.9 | 23.5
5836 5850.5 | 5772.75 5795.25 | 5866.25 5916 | -0.6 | 23.9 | 24.3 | 23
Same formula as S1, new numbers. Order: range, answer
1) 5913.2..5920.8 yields 23.2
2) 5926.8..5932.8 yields 22.9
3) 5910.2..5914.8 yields 24.1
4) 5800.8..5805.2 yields 25.4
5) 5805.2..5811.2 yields 23.9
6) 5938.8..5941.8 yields 23.3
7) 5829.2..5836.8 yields 24.4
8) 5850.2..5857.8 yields 23.1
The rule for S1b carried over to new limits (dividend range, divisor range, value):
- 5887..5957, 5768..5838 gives 0.95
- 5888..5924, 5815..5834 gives 0.92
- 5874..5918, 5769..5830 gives 0.94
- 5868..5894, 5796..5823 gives 0.94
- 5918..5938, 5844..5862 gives 1.01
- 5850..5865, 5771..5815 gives 0.96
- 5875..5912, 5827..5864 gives 0.95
